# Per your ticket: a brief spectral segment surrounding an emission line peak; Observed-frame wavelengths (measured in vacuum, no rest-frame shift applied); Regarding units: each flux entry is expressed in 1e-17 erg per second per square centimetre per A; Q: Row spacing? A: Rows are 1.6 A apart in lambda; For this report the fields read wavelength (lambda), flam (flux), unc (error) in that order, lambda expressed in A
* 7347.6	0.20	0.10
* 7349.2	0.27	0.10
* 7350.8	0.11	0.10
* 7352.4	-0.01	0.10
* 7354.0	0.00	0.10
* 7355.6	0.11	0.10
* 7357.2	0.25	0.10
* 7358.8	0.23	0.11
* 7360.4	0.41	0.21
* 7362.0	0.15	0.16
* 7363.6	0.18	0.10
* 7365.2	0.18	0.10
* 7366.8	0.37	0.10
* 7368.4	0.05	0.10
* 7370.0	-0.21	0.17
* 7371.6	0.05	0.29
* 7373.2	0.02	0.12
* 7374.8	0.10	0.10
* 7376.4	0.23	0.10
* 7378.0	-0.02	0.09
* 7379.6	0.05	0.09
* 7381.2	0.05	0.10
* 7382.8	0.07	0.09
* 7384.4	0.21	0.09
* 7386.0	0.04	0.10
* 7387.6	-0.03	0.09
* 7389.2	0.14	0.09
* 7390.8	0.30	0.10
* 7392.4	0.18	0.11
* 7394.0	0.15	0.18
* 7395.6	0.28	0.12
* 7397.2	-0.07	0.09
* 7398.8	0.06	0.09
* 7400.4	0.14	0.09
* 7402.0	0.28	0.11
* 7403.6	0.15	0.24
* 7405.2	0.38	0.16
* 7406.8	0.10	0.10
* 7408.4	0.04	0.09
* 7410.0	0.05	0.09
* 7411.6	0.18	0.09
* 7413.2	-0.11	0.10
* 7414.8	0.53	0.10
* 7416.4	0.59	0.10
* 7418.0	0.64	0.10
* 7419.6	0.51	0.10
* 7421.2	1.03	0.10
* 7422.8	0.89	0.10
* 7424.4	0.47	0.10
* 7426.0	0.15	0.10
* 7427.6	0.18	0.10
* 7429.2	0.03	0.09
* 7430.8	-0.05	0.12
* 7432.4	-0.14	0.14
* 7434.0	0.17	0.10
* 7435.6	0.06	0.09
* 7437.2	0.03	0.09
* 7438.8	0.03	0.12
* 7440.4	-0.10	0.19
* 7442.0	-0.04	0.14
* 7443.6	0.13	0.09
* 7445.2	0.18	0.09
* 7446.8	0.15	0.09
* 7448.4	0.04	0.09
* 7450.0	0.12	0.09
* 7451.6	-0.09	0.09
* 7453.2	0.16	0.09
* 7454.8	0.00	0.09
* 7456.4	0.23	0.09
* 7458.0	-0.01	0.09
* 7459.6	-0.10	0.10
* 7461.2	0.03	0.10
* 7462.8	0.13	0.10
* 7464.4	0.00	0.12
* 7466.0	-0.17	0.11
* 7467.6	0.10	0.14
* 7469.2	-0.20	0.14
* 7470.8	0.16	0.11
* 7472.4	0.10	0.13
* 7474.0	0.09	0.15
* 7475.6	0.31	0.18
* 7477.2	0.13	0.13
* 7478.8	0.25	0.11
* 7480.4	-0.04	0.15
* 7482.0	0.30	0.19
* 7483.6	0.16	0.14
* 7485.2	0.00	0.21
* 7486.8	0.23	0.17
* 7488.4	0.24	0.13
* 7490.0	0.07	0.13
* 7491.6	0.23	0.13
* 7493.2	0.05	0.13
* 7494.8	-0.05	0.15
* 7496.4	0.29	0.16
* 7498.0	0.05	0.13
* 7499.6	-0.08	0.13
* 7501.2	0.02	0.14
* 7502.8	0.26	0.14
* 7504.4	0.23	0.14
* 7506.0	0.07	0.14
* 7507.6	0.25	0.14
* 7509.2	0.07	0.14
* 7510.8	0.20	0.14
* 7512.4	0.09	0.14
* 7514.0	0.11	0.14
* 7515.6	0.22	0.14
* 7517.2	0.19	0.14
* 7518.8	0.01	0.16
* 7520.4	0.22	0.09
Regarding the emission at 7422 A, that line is [O II] 3727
